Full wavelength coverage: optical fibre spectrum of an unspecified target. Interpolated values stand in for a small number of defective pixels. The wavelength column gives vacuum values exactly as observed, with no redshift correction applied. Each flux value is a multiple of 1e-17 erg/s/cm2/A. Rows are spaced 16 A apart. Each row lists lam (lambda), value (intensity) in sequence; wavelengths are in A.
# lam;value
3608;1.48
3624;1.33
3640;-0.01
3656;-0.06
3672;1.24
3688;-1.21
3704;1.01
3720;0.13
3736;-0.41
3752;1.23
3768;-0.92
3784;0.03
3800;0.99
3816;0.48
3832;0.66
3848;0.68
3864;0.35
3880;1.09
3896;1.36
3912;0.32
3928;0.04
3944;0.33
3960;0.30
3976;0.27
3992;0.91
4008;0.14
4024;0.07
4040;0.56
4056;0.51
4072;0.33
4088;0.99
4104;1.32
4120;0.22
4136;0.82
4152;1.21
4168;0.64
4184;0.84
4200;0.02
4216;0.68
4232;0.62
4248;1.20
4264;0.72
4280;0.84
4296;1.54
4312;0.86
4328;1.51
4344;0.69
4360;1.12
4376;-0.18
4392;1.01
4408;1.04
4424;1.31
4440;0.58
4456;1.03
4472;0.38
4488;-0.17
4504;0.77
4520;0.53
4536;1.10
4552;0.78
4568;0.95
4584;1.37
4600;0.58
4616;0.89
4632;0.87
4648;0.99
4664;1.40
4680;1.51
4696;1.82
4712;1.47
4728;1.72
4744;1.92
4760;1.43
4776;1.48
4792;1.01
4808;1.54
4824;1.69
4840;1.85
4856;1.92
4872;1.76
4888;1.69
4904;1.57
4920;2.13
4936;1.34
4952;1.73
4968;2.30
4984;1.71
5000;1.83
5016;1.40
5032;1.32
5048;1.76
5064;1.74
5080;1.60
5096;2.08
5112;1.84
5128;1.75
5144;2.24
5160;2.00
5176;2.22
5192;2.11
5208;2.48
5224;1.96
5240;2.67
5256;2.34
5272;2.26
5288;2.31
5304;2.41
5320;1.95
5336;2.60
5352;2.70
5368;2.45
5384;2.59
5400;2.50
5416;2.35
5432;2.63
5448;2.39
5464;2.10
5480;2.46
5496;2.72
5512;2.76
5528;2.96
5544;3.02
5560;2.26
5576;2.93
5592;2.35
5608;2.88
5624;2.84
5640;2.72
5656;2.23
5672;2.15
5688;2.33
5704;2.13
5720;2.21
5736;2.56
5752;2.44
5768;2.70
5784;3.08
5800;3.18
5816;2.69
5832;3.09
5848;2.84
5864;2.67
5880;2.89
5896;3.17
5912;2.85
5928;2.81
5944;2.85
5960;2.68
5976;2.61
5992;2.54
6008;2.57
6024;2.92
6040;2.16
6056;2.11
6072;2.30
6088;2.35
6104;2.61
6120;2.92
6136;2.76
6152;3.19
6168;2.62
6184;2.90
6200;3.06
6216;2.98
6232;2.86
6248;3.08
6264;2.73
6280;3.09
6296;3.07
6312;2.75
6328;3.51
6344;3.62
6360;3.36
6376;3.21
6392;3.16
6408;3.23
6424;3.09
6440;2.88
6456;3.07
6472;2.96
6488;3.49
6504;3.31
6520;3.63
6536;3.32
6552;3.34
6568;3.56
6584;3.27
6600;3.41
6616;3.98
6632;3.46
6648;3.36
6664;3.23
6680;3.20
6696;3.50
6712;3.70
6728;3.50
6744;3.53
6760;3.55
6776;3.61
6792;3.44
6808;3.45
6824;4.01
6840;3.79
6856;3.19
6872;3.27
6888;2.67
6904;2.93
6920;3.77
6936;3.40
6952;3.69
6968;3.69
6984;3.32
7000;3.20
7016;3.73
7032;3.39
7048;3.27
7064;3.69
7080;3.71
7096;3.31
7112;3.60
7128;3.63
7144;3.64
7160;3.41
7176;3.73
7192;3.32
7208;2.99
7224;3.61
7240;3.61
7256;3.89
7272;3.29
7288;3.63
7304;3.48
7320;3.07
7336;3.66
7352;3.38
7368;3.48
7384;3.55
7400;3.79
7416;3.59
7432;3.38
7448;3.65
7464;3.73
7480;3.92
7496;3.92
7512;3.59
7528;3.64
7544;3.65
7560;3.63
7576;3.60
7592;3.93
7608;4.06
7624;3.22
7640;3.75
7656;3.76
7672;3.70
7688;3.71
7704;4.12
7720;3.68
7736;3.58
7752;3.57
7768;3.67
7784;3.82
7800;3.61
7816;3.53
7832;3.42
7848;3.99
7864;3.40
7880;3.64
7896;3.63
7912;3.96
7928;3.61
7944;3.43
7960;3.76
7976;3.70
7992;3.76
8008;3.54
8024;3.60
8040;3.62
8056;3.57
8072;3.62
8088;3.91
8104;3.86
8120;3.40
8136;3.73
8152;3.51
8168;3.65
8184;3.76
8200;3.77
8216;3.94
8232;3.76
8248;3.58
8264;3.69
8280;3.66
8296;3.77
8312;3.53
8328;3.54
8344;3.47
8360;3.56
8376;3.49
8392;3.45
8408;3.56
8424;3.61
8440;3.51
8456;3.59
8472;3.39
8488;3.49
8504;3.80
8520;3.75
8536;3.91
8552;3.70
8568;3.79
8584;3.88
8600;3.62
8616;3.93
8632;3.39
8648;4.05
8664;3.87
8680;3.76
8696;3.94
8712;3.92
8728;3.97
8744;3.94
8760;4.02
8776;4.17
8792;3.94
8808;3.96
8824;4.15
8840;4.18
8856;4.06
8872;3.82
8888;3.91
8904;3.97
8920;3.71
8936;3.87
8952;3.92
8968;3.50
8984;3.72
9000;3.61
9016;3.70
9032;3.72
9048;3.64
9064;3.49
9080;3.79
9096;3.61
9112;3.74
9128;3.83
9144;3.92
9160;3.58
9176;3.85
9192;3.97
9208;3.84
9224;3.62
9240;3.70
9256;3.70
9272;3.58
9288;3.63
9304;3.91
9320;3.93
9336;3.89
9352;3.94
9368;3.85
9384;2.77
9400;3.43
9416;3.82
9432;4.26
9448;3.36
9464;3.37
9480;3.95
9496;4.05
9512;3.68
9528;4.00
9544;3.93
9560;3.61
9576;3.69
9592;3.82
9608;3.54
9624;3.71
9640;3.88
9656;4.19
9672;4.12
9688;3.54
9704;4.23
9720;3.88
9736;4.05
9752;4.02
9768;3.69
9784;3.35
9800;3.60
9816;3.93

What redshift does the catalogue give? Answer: 0.17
